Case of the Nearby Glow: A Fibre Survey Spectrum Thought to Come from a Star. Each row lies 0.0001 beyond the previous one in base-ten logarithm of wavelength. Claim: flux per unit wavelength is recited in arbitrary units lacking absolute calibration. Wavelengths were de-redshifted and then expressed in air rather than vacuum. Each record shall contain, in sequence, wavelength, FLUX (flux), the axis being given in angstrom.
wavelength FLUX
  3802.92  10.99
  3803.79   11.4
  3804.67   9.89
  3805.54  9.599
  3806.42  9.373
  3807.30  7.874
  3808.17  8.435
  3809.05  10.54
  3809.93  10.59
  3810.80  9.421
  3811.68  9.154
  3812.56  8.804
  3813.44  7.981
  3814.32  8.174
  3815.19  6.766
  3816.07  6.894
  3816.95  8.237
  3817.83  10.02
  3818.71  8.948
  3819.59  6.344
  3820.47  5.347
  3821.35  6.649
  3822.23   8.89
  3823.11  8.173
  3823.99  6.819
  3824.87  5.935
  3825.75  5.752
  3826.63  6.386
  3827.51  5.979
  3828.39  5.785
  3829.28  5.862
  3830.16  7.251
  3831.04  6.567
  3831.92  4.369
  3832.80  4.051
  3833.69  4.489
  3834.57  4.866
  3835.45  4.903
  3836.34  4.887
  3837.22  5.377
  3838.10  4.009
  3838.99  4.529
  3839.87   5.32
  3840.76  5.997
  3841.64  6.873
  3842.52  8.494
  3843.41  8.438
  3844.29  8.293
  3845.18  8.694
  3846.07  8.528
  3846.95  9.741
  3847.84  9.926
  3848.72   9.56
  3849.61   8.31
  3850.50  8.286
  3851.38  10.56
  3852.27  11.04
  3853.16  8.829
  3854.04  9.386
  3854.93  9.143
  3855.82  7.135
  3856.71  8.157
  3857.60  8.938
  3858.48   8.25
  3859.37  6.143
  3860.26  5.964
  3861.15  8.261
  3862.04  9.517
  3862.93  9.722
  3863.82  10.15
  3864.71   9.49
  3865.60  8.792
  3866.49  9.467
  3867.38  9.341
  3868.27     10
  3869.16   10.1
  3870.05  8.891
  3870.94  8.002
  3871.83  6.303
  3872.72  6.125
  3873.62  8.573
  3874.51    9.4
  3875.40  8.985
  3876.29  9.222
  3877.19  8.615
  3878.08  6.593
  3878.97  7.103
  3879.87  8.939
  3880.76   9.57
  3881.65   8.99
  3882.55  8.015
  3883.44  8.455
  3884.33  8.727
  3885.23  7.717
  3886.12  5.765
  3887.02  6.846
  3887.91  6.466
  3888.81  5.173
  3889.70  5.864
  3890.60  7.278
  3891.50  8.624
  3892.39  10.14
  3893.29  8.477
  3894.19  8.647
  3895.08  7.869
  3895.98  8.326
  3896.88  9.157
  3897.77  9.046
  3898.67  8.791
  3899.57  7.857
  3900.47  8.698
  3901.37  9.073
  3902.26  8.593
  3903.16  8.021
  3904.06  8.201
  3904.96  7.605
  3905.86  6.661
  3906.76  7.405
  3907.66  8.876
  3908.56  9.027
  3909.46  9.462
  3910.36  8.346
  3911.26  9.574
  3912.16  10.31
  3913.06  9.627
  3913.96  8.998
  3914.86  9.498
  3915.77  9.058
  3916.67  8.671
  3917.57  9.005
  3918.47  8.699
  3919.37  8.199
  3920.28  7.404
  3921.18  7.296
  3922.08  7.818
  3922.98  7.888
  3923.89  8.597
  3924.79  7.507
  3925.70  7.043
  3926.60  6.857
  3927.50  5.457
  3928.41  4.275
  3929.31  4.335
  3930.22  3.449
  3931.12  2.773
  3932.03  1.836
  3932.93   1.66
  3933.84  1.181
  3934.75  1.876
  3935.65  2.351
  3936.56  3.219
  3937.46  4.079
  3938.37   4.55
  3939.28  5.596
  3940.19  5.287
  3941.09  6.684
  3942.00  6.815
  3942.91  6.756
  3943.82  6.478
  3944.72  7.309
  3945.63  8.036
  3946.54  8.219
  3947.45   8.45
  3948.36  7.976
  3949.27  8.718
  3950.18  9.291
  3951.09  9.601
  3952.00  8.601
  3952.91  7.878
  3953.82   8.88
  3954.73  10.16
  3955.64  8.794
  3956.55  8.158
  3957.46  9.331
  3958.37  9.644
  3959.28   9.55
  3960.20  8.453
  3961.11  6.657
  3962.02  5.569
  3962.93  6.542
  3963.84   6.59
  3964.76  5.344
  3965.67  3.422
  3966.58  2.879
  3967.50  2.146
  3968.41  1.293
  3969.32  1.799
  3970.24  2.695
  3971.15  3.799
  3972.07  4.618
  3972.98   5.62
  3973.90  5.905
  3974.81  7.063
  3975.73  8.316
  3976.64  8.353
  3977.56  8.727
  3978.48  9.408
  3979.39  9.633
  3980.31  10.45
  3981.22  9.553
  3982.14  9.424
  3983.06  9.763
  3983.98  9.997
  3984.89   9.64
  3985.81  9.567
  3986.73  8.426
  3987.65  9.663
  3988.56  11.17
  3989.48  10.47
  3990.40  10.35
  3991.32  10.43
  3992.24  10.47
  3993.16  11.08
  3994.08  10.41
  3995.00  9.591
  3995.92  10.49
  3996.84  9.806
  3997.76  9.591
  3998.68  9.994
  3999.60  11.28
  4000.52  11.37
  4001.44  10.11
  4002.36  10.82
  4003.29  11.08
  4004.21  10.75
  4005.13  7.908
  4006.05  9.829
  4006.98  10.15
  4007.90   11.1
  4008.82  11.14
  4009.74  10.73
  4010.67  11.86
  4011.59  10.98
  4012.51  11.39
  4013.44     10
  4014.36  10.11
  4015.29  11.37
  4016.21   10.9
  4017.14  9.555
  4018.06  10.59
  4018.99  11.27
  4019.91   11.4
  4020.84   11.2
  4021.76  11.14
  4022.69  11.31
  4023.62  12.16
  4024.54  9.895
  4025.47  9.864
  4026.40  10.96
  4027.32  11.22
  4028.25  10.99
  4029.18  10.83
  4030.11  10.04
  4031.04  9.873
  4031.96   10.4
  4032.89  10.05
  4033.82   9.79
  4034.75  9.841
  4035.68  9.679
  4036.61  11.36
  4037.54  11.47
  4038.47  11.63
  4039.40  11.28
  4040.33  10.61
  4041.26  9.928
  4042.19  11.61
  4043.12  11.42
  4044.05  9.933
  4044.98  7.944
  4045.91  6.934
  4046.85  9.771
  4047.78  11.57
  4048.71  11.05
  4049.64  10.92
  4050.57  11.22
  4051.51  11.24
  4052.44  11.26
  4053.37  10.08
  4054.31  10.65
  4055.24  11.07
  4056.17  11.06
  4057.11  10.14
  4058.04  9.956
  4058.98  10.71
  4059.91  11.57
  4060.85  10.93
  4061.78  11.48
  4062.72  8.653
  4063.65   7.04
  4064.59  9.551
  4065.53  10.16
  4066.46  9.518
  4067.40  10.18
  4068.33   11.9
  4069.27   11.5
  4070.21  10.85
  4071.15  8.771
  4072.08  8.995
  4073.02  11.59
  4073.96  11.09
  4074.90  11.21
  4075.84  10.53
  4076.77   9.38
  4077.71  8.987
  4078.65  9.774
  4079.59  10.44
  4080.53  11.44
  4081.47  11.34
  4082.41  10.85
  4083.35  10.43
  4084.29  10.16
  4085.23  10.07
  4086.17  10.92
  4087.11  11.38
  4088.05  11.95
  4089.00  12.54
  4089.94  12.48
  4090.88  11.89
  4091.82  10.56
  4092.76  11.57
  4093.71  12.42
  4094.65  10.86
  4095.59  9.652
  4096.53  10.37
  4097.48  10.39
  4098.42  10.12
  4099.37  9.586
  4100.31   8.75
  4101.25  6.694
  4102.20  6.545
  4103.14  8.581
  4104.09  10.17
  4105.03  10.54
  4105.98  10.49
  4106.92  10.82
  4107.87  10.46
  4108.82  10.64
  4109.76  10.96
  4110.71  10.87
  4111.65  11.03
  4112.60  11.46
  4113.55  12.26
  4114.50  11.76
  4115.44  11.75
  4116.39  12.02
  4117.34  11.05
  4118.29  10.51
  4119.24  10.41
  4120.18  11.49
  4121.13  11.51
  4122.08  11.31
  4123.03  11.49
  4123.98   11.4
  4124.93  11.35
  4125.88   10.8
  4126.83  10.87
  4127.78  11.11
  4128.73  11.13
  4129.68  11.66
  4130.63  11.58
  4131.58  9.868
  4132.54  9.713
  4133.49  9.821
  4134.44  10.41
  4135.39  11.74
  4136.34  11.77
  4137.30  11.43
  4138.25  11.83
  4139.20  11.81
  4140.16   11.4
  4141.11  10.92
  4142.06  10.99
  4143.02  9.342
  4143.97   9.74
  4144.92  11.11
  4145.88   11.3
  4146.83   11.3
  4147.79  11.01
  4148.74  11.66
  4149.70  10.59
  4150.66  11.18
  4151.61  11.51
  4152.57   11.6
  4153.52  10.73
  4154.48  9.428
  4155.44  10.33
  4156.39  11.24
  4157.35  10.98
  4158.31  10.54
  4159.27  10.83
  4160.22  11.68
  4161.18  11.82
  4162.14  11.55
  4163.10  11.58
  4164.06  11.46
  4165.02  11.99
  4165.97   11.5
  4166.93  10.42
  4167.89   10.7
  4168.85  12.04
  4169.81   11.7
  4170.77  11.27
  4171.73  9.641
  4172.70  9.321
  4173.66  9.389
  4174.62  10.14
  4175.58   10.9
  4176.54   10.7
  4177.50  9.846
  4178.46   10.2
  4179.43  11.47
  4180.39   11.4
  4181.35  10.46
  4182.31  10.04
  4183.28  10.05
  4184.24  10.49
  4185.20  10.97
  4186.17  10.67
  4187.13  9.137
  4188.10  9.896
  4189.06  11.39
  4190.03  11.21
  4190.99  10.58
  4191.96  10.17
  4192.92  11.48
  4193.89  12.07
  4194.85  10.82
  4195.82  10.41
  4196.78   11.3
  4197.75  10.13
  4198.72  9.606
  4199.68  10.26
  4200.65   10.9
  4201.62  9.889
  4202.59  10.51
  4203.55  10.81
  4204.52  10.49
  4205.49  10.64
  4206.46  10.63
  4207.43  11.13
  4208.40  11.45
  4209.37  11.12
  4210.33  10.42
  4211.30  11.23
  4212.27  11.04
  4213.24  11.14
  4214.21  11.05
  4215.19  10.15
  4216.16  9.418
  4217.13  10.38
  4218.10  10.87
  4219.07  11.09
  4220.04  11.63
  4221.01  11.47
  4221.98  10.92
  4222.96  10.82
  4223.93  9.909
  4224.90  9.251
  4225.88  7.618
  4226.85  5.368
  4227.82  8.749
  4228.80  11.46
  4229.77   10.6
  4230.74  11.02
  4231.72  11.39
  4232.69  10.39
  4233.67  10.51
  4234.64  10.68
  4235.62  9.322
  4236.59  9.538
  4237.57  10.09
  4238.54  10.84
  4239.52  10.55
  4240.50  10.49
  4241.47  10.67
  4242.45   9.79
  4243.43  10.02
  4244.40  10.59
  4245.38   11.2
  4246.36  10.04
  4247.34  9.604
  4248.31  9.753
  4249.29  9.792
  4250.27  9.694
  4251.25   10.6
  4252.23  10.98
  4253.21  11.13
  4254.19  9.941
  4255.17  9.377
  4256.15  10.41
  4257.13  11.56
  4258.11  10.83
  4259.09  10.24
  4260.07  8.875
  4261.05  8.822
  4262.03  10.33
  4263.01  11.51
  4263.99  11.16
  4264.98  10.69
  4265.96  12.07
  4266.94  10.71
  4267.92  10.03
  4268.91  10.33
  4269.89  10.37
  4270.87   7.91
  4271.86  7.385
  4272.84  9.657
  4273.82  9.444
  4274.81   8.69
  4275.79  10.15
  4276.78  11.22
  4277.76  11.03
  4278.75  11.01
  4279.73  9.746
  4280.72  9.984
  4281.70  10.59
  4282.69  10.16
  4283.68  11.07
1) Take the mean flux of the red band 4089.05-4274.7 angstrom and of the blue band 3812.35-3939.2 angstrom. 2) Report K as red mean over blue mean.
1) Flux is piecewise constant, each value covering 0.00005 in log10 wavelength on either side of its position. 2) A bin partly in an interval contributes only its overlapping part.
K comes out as 1.4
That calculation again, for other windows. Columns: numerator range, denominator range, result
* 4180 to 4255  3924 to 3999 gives 1.46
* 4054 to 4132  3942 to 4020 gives 1.22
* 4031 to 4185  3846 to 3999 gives 1.37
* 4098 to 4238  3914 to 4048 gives 1.26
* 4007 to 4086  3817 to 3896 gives 1.37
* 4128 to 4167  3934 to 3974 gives 1.77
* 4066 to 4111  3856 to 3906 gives 1.27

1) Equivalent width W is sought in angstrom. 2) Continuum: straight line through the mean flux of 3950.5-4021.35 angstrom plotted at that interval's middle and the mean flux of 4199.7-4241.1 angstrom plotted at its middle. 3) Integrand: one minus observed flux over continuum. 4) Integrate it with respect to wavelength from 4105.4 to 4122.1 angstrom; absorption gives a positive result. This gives -2.5 angstrom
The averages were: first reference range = 8.88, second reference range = 10.4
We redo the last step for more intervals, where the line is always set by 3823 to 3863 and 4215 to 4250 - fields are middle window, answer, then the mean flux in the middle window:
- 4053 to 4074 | -3.36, 10.3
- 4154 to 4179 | -2.98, 10.8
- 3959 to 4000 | 1.84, 7.9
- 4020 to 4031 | -2.88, 10.8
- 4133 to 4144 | -1.78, 11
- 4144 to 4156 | -1.75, 10.9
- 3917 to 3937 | 6.18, 5.41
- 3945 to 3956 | -0.90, 8.69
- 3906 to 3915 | -1.49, 9.02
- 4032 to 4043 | -2.51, 10.7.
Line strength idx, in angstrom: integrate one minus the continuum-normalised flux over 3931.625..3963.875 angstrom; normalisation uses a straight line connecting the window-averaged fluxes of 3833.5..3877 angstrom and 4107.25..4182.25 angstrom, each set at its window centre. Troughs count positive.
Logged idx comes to 8.3 angstrom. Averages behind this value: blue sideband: 8.06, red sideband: 11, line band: 6.7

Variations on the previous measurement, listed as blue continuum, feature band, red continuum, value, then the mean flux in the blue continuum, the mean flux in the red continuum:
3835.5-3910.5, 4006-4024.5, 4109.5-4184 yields -2.47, 8.15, 11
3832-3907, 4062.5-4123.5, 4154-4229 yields -4.71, 7.95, 10.6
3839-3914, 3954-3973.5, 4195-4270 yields 6.51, 8.38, 10.4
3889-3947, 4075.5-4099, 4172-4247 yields -4.65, 7.08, 10.4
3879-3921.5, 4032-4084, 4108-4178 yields -1.76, 8.31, 11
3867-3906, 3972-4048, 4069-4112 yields -4.58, 8.17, 10.4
